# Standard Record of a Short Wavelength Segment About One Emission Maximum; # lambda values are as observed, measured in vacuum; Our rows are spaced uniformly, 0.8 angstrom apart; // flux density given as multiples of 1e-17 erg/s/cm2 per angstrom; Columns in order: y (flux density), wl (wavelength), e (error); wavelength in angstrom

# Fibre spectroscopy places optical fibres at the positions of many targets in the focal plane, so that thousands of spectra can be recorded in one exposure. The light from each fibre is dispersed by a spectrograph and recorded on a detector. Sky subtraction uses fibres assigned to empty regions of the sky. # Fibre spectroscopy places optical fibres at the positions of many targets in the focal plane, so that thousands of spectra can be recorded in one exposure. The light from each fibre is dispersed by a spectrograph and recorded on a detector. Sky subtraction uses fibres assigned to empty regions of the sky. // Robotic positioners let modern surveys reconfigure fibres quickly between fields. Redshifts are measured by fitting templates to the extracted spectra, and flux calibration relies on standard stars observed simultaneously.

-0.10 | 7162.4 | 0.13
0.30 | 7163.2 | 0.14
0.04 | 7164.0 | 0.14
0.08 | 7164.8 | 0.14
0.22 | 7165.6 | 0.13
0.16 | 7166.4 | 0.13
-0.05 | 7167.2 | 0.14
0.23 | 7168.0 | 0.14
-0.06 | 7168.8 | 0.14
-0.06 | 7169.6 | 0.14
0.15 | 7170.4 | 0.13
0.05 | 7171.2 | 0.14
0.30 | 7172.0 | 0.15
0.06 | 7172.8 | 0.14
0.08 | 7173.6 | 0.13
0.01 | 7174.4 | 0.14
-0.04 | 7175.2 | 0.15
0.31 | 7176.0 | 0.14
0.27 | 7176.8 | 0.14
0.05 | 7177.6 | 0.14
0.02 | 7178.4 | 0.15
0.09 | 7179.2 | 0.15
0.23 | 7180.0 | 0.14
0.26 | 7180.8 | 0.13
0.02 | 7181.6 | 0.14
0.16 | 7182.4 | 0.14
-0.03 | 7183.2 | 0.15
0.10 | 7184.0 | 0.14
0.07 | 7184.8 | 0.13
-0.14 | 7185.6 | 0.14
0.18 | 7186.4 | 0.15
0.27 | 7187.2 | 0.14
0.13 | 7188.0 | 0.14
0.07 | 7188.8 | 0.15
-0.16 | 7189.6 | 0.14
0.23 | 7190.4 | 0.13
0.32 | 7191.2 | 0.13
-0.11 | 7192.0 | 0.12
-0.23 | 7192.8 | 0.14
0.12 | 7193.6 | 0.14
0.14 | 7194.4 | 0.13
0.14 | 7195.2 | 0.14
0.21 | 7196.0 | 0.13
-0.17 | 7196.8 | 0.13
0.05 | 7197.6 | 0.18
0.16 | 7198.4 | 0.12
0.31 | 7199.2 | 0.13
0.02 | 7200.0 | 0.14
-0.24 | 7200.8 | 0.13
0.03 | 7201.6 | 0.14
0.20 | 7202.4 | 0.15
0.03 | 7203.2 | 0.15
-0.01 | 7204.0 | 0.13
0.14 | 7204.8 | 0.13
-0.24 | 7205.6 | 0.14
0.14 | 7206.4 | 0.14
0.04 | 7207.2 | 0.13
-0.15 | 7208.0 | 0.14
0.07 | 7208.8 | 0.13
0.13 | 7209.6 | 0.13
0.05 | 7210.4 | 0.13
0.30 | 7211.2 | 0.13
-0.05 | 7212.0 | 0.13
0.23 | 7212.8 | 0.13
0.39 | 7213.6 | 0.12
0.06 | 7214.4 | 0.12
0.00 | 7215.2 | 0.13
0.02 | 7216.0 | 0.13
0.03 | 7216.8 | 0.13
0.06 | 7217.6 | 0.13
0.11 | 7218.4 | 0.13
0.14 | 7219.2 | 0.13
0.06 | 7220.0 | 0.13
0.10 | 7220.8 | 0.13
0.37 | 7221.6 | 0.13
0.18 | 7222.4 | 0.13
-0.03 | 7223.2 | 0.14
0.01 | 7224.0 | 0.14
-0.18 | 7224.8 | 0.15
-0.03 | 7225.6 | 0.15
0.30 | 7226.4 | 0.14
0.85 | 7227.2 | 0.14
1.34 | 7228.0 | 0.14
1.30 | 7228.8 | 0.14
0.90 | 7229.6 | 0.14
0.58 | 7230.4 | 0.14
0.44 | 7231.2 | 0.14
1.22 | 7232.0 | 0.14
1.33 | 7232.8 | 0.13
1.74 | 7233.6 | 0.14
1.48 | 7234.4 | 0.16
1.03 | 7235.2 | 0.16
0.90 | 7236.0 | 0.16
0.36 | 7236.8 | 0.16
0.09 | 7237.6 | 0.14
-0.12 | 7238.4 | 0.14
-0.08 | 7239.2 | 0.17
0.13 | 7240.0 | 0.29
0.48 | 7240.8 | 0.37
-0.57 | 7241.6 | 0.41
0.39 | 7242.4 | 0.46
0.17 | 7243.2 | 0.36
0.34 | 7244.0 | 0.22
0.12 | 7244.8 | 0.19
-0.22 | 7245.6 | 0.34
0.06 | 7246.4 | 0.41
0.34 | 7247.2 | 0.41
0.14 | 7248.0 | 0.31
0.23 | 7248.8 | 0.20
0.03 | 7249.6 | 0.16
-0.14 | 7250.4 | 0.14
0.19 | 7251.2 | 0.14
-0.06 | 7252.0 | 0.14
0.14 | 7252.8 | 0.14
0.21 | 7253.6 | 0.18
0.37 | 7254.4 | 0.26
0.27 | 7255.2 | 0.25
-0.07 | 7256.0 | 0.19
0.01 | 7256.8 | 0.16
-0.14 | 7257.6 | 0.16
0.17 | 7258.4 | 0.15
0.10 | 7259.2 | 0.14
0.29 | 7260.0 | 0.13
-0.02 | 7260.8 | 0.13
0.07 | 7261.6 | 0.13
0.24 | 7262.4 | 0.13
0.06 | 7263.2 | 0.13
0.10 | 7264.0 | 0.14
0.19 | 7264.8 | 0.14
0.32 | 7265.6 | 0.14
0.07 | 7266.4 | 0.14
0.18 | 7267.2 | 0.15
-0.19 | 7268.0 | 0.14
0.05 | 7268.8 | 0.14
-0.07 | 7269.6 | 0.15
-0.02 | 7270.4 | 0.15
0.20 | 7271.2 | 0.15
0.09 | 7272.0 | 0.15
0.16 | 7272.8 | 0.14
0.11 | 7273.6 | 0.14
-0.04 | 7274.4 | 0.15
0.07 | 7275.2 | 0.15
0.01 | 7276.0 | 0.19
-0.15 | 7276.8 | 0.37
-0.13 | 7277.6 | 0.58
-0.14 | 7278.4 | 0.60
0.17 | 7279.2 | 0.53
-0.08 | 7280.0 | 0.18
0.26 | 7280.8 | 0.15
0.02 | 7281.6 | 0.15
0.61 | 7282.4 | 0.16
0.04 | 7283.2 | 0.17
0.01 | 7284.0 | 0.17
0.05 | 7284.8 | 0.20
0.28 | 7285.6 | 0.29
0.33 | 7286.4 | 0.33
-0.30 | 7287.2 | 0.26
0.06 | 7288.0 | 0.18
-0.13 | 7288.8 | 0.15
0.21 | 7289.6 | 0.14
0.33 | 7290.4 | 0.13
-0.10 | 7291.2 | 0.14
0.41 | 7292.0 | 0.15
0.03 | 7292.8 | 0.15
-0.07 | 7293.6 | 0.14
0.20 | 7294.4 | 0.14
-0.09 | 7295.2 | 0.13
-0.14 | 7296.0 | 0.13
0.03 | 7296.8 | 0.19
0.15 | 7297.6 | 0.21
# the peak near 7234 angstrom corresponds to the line [O II]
